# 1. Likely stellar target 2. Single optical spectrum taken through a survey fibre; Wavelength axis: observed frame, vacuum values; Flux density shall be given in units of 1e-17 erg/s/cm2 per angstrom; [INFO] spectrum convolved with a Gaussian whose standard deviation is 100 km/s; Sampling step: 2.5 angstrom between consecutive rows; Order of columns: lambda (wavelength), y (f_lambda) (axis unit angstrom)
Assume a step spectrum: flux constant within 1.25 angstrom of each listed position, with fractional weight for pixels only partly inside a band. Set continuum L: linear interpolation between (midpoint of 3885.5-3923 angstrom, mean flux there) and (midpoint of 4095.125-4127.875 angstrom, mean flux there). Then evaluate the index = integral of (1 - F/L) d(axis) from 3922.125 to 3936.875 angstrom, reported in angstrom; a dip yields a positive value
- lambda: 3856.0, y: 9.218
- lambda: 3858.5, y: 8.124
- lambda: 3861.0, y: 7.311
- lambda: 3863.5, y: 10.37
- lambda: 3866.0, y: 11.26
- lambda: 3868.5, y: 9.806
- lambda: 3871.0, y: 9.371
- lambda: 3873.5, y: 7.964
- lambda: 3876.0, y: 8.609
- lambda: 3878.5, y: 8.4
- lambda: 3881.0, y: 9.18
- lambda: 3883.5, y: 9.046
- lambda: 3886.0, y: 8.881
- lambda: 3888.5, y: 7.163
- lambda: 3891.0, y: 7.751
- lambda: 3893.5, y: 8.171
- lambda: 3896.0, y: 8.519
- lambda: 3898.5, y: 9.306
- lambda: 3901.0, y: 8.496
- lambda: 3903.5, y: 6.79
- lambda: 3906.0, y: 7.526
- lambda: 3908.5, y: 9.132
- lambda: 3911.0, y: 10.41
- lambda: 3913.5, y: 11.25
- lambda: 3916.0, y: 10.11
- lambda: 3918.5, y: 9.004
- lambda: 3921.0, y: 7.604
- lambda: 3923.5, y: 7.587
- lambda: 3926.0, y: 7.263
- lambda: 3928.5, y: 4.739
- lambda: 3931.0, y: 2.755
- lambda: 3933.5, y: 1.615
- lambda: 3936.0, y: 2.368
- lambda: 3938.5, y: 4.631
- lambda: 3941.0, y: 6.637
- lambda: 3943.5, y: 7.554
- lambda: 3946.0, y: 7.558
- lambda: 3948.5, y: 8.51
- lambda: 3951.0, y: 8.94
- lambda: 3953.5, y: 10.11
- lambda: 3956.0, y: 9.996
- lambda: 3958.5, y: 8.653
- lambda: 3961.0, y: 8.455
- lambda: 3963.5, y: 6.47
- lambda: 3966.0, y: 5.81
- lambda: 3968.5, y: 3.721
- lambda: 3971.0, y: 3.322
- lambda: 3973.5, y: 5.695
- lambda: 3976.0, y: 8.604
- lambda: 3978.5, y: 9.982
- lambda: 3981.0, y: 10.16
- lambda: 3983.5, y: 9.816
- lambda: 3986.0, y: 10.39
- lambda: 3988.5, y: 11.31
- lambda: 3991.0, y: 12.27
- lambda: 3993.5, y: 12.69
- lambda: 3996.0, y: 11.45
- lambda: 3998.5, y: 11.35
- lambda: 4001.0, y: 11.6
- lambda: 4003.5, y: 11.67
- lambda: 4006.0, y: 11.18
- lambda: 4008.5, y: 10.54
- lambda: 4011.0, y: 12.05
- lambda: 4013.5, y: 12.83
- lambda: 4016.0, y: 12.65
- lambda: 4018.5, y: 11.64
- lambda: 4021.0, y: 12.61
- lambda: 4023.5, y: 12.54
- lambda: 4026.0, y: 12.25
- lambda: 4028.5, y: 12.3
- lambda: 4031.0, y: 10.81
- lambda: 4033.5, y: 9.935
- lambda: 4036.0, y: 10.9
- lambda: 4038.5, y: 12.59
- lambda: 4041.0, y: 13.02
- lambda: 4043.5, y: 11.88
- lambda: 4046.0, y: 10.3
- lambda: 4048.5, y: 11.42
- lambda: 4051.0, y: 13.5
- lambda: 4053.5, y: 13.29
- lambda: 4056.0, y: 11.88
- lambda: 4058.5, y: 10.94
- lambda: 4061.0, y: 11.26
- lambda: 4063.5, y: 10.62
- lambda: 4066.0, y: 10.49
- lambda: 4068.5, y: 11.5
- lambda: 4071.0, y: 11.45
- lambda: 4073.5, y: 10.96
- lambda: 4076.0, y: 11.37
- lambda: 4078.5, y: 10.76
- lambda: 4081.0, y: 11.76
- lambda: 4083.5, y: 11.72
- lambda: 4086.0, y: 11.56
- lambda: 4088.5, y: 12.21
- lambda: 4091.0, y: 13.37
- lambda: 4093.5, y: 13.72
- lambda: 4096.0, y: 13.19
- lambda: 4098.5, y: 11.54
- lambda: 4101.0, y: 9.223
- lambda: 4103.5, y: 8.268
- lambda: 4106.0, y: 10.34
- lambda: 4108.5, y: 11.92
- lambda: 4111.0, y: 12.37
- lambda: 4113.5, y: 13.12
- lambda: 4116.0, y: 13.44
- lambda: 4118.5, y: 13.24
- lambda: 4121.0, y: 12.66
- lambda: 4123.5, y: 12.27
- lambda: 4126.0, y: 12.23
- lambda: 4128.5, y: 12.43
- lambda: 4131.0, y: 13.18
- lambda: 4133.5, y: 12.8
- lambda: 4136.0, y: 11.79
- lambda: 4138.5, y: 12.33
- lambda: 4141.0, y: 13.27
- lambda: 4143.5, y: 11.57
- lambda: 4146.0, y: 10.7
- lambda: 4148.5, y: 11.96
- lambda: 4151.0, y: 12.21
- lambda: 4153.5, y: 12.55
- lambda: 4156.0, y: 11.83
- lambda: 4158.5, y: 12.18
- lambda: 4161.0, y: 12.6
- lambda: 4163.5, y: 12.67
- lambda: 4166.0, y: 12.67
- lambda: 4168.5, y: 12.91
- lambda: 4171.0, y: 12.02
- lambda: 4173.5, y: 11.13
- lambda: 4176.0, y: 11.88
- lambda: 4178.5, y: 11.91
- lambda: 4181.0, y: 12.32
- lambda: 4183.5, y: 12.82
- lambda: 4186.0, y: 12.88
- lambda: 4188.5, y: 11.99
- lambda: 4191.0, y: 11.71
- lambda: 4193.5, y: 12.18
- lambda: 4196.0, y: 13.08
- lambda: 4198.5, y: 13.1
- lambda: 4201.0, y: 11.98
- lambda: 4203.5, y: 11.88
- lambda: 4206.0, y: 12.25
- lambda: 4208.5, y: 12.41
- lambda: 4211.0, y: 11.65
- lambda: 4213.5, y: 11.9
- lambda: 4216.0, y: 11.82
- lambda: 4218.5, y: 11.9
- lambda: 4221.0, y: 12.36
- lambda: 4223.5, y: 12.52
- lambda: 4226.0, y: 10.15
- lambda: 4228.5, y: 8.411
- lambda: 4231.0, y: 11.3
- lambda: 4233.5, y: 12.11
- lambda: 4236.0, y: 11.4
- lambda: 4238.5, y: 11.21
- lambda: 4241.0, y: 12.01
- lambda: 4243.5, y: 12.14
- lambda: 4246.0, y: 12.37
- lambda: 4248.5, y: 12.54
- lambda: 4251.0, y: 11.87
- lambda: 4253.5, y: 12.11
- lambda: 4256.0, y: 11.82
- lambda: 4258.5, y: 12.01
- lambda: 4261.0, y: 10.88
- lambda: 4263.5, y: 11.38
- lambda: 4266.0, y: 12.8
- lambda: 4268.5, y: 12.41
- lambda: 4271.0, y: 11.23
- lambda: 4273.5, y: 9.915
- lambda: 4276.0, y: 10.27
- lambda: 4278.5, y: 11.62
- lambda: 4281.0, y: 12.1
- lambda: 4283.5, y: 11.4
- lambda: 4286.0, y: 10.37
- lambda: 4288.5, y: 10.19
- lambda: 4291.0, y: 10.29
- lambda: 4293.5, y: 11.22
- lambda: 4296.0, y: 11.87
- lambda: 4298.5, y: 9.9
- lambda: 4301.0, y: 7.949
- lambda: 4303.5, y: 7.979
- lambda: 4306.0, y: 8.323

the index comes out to 7.4 angstrom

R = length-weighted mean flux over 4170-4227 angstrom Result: 12.1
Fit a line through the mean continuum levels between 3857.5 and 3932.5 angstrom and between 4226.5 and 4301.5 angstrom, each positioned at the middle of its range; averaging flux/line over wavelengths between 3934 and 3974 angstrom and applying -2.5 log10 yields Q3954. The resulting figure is 0.30 mag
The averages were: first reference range 8.37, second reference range 11.3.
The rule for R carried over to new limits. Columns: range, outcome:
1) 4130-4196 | 12.2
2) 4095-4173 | 12.1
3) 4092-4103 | 11.7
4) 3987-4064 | 11.8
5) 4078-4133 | 12.1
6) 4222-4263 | 11.6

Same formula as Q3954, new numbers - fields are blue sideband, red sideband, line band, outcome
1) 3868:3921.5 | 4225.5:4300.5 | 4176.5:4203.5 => -0.15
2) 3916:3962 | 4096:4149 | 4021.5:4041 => -0.23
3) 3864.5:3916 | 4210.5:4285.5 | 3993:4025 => -0.21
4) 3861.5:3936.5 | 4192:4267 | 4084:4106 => -0.13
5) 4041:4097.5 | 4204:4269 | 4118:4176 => -0.05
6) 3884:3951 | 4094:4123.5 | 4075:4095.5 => -0.08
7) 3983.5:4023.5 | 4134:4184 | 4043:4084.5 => 0.04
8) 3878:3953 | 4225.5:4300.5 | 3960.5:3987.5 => 0.10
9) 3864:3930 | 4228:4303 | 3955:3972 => 0.34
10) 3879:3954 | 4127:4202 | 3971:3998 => -0.12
